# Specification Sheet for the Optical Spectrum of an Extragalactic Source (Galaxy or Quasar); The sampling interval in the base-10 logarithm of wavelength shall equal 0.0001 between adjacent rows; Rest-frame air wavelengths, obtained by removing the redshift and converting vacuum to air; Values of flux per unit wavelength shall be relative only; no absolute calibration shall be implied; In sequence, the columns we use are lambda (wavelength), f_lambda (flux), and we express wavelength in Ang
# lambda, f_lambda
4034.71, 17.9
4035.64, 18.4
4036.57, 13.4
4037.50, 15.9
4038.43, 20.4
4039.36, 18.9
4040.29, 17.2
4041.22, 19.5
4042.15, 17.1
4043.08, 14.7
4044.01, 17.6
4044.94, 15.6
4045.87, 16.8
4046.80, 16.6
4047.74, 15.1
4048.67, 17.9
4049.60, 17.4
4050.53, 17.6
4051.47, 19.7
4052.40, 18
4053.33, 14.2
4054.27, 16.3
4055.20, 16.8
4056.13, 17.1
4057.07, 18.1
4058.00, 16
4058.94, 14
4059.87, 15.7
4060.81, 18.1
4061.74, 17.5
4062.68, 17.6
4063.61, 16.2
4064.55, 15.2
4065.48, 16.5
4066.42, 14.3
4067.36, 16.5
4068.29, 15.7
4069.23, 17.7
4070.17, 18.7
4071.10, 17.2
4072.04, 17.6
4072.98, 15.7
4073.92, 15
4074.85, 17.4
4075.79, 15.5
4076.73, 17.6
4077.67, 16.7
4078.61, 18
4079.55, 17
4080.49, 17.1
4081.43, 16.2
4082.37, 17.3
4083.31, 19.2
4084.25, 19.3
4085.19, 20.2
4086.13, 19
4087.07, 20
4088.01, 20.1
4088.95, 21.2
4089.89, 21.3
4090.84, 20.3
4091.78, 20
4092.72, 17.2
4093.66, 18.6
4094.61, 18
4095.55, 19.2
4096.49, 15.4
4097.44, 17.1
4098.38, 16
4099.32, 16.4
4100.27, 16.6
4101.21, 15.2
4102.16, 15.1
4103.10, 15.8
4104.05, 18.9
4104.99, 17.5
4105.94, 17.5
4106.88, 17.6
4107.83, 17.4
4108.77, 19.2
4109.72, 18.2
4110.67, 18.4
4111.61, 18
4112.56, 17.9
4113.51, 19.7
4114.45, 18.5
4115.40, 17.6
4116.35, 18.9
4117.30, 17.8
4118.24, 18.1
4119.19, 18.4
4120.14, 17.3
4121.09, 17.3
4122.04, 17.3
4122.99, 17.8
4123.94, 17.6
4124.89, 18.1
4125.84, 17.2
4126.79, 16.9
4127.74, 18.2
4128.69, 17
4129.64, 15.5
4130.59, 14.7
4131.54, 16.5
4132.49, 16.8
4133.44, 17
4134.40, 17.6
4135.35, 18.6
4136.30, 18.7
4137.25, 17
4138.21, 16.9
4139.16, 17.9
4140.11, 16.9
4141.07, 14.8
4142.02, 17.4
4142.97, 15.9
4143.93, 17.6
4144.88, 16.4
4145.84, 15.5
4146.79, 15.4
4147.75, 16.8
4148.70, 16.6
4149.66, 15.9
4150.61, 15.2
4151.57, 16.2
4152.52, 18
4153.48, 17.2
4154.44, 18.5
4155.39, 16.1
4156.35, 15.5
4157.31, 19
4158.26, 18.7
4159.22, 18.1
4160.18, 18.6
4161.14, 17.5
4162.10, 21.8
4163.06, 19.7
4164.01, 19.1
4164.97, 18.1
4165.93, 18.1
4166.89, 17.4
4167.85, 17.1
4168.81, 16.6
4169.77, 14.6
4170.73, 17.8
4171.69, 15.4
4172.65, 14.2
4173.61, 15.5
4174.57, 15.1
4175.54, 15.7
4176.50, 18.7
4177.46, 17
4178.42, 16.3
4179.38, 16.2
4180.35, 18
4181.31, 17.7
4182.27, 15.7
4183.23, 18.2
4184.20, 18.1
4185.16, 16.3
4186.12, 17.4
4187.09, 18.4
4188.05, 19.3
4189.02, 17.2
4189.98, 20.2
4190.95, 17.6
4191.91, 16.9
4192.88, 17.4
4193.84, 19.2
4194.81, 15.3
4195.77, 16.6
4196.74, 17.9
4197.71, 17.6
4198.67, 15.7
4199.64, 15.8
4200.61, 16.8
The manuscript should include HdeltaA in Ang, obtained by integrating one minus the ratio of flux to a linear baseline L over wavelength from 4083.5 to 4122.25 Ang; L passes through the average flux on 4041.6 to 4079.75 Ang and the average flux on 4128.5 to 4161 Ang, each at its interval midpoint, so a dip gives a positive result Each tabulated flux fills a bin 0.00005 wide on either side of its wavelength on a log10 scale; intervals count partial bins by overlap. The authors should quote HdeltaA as -3.1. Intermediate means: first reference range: 16.7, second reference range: 16.9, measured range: 18.1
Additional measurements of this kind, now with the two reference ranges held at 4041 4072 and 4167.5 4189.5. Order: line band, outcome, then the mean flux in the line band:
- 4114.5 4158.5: -0.8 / 17.1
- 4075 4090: -1.5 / 18.4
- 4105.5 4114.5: -0.8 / 18.2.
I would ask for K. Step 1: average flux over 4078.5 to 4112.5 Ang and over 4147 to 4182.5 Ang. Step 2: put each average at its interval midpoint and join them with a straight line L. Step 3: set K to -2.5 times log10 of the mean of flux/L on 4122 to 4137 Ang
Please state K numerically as 0.02 mag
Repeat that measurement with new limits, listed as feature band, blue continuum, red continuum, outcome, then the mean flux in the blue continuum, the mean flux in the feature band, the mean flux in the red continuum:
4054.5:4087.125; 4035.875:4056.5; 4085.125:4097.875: 0.07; 17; 17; 19.1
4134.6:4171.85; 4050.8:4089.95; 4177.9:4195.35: 0.01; 17.3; 17.3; 17.5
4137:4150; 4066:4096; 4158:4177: 0.07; 18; 16.5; 17.4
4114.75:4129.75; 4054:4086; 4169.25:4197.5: -0.04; 16.9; 17.6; 17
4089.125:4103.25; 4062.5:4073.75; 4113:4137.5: -0.04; 16.5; 17.6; 17.6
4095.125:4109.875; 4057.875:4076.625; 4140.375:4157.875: -0.04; 16.4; 17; 16.6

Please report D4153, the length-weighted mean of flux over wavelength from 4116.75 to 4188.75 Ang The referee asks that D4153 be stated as 17.2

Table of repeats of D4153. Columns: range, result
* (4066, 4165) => 17.5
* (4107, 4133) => 17.6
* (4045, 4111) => 17.4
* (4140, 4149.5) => 16.3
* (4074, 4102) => 18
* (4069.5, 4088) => 17.7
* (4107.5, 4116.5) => 18.4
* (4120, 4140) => 17.2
